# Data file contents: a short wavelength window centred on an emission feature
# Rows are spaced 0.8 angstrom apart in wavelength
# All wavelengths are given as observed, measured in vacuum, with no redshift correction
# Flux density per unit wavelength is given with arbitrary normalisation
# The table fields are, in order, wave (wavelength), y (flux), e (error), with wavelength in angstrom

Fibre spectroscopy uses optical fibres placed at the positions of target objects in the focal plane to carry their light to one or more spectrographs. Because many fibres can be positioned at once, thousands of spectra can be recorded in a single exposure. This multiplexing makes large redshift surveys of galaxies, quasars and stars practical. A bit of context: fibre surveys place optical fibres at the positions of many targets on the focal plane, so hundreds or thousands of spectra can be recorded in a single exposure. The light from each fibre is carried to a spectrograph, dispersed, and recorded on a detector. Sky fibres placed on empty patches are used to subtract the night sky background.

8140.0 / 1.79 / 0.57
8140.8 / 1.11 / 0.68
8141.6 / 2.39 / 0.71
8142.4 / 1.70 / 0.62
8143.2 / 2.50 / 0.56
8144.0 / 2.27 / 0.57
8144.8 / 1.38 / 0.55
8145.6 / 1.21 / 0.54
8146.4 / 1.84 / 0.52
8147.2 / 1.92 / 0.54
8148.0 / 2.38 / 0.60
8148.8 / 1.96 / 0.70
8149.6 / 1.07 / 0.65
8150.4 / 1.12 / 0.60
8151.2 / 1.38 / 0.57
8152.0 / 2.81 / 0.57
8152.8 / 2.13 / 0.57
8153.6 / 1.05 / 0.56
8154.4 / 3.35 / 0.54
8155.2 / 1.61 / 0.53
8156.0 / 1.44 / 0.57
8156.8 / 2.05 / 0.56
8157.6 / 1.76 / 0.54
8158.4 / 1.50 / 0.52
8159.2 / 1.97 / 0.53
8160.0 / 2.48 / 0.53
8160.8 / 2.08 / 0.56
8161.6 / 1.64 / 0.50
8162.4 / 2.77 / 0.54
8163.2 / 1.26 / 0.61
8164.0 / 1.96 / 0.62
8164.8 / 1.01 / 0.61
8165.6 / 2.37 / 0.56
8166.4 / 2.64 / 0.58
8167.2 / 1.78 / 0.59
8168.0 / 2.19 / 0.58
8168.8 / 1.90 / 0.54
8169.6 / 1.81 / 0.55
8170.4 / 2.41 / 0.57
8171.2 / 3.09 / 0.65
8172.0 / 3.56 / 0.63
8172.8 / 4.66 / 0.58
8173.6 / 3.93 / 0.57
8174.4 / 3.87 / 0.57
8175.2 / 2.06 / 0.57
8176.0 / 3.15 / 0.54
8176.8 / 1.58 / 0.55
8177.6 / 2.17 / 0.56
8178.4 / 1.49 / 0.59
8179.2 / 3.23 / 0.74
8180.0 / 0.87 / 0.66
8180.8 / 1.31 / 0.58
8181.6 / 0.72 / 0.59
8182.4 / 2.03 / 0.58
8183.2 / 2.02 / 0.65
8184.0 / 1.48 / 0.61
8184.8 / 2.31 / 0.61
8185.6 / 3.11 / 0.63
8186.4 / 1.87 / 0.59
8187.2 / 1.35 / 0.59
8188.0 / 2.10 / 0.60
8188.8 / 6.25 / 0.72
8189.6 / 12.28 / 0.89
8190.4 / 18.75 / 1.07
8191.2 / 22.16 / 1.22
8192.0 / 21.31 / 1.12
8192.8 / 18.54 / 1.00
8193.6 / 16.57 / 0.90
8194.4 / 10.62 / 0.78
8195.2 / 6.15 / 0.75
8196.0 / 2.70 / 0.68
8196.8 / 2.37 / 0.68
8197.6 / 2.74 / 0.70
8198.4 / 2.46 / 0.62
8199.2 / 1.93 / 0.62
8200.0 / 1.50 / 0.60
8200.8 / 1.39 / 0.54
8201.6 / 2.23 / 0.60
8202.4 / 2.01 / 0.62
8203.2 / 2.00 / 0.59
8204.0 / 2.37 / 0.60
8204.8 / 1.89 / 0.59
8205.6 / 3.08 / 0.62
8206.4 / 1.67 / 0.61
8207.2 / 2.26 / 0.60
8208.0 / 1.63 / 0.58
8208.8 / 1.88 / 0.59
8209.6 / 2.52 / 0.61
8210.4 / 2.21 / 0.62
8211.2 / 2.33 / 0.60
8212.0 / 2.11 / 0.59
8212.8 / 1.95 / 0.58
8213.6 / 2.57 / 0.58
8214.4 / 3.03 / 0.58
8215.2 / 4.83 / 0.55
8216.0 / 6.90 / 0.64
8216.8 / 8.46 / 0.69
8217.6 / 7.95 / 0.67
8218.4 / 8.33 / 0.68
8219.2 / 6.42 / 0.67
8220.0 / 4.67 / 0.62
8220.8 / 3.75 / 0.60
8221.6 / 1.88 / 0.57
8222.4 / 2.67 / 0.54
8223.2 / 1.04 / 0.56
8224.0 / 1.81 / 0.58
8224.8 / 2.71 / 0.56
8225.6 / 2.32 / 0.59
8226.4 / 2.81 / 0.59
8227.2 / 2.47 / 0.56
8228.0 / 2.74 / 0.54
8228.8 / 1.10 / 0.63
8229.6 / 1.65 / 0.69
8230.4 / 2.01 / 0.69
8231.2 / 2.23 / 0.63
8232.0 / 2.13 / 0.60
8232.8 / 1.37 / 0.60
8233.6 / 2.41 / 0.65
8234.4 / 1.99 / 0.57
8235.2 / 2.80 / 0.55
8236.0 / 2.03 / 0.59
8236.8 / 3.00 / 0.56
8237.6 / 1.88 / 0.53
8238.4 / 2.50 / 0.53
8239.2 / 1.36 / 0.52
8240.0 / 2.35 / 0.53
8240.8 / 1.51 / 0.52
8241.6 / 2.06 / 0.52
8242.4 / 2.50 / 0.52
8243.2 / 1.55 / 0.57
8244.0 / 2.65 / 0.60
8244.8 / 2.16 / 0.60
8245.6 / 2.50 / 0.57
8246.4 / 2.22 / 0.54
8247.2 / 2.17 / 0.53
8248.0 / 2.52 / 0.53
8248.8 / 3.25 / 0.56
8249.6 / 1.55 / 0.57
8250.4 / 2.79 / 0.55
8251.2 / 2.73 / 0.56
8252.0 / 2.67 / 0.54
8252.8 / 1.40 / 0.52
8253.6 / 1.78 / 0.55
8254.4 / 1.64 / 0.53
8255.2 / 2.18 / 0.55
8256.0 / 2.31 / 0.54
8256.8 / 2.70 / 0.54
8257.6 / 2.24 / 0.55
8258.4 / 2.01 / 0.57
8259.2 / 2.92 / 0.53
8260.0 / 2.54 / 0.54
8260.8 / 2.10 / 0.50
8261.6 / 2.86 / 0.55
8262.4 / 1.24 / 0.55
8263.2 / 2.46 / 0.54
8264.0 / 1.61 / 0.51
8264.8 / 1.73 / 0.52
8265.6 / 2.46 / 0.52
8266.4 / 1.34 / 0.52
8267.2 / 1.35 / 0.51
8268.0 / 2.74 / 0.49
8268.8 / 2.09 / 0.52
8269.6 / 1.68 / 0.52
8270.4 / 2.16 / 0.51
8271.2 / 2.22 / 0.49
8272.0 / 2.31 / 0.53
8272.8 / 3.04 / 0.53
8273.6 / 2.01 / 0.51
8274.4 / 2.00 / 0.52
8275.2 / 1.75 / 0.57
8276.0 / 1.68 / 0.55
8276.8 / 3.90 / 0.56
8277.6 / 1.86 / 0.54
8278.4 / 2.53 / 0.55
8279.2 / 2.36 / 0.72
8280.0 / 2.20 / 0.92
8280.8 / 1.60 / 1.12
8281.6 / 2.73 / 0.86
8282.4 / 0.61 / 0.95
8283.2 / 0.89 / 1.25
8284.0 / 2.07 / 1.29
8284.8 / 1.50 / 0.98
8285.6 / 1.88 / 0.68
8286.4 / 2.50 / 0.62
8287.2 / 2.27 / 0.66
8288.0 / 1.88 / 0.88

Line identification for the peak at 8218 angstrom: [N II] 6583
